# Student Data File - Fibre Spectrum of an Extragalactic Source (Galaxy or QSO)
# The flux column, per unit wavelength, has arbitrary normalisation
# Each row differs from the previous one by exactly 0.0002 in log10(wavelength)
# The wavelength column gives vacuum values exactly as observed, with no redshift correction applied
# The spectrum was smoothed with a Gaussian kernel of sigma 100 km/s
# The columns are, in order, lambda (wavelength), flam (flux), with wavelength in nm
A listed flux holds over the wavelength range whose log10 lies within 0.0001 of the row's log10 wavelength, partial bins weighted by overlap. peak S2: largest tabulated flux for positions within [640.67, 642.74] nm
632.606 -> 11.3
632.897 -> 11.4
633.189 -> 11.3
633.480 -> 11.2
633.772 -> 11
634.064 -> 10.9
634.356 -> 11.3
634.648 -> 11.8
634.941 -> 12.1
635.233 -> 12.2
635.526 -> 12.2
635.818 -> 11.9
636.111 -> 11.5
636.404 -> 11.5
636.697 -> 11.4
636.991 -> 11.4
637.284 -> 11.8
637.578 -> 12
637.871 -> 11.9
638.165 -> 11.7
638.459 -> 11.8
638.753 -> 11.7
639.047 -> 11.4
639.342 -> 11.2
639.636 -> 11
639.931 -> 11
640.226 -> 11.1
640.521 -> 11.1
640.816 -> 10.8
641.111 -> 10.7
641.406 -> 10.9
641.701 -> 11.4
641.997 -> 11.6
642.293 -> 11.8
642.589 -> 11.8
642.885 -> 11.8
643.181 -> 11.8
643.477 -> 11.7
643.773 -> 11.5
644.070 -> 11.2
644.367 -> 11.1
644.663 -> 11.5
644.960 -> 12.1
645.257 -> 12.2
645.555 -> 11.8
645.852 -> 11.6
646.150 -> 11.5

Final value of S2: 11.8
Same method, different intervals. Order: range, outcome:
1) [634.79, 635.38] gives 12.2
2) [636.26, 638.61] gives 12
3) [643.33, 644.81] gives 11.7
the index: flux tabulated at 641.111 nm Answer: 10.7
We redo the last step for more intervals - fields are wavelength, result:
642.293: 11.8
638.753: 11.7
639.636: 11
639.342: 11.2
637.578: 12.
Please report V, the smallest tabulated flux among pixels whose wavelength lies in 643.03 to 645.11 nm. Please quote 11.1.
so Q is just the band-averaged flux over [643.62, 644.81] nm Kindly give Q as 11.3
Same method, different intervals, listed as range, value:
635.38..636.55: 11.8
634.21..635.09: 11.7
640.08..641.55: 10.9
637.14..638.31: 11.9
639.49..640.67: 11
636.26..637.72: 11.6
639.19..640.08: 11.1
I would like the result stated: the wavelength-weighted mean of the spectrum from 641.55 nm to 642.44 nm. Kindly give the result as 11.6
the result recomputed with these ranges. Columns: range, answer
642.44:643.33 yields 11.8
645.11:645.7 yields 12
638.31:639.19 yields 11.6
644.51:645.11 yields 11.8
